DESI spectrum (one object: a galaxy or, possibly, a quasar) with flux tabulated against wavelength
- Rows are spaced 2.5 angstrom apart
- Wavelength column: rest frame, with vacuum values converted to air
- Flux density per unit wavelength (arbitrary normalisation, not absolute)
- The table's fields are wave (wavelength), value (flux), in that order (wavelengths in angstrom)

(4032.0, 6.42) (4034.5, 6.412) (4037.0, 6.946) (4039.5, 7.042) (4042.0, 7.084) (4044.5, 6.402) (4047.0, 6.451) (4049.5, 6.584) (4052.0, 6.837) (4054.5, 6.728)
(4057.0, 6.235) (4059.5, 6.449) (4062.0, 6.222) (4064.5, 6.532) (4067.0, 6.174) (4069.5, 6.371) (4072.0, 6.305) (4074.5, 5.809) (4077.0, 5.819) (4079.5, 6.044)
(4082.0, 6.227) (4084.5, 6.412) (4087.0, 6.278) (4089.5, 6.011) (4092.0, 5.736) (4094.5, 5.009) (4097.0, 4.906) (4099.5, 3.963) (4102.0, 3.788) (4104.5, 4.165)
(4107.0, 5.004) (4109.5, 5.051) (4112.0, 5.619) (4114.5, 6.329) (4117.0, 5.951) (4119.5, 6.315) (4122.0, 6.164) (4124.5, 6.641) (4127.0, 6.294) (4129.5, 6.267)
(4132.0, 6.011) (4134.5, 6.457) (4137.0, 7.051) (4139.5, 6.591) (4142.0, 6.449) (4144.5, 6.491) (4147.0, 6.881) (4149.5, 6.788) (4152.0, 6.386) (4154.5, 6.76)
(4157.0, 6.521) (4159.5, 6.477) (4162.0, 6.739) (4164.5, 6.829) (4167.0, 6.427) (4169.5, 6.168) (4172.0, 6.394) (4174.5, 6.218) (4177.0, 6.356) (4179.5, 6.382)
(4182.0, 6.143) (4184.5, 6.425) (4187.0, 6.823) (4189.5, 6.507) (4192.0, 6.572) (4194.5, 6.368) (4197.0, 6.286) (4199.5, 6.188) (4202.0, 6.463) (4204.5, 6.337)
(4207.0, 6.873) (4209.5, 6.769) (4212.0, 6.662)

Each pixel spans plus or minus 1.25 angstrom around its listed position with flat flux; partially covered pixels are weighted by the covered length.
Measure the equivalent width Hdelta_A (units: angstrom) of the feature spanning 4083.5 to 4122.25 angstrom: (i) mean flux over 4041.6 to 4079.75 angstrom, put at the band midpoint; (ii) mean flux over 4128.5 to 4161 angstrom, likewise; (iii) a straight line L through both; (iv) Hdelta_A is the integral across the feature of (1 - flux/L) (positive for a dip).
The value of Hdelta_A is 6.4 angstrom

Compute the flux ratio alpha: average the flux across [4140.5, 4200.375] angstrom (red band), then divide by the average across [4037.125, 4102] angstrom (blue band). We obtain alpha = 1.06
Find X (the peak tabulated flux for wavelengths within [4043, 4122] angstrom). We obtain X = 6.837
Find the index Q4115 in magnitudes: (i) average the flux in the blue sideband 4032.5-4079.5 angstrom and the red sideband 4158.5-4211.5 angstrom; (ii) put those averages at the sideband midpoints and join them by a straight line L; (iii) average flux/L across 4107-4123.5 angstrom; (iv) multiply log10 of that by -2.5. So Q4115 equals 0.11 mag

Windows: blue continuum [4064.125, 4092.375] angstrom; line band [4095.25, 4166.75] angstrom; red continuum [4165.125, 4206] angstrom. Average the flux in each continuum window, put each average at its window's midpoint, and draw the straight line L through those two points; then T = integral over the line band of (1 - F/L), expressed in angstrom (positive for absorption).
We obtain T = 2.7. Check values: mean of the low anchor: 6.14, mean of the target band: 6.03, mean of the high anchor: 6.39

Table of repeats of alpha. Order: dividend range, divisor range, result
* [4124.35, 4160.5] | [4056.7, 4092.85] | 1.06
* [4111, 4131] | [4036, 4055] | 0.92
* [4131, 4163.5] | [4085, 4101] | 1.23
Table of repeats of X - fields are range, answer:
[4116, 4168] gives 7.051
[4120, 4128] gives 6.641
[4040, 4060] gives 7.084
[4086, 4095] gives 6.278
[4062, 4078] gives 6.532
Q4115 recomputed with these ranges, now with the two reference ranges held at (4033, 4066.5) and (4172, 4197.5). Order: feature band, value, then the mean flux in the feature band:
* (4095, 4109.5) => 0.41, 4.46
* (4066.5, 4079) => 0.08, 6.09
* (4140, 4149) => -0.03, 6.62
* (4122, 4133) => 0.03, 6.29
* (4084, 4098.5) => 0.16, 5.66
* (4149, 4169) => -0.02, 6.59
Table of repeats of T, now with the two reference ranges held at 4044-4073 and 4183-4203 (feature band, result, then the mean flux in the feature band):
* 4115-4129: 0.37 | 6.28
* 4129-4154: -0.41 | 6.55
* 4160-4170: -0.18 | 6.56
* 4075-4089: 0.68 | 6.13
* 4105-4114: 1.70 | 5.23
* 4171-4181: 0.18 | 6.33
